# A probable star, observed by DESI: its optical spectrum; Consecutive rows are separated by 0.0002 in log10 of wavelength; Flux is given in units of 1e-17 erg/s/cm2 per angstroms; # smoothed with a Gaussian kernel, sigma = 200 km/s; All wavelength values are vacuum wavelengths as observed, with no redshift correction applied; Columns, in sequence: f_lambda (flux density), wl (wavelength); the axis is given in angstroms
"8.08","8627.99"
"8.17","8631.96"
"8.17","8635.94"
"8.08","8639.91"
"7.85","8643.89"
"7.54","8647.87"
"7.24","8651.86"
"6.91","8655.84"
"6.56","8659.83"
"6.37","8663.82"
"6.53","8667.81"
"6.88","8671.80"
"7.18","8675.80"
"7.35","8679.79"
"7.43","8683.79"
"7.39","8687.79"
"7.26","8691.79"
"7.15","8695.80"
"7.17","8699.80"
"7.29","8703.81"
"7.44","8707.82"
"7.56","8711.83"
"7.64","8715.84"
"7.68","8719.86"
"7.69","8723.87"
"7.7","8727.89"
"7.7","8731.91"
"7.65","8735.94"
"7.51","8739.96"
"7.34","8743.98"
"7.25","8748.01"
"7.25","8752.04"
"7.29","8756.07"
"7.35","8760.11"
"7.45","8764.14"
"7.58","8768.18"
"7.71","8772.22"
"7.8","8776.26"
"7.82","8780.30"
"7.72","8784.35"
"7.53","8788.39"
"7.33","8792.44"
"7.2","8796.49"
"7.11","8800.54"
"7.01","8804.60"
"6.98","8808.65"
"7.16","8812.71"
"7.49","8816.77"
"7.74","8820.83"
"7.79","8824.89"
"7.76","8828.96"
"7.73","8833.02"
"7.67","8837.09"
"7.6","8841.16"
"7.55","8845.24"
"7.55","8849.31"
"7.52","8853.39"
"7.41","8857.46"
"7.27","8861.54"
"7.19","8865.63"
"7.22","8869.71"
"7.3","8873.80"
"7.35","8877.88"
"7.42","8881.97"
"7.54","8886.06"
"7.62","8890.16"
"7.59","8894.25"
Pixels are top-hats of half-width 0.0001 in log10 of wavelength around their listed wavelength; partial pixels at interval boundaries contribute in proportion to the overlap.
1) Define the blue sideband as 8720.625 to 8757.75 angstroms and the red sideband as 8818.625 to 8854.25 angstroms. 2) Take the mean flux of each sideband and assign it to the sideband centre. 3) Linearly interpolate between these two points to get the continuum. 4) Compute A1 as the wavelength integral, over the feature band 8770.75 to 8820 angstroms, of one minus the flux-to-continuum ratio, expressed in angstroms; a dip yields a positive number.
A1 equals 1.2 angstroms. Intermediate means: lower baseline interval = 7.5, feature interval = 7.41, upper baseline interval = 7.66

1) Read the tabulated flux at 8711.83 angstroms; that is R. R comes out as 7.56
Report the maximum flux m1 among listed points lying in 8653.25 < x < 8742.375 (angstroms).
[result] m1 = 7.7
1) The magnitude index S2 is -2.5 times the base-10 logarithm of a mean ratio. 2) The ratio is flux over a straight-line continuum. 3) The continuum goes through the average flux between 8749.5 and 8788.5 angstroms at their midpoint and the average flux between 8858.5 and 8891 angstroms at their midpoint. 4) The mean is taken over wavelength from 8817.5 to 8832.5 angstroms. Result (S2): -0.04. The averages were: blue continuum 7.55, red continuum 7.35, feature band 7.74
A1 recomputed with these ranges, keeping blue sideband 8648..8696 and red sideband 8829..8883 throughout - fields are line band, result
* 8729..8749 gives -0.90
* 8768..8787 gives -1.19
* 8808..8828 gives -0.30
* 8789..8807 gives 0.33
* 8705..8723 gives -1.12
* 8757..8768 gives -0.27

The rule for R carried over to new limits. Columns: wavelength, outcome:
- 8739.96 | 7.51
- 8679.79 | 7.35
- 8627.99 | 8.08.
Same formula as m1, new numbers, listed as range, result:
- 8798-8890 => 7.79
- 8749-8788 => 7.82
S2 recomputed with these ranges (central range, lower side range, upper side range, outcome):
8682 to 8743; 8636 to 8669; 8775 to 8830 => -0.03 mag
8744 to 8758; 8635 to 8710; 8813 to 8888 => 0.01 mag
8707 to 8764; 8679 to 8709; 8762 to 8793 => -0.01 mag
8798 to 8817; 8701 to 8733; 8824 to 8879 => 0.06 mag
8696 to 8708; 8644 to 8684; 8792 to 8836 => -0.02 mag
